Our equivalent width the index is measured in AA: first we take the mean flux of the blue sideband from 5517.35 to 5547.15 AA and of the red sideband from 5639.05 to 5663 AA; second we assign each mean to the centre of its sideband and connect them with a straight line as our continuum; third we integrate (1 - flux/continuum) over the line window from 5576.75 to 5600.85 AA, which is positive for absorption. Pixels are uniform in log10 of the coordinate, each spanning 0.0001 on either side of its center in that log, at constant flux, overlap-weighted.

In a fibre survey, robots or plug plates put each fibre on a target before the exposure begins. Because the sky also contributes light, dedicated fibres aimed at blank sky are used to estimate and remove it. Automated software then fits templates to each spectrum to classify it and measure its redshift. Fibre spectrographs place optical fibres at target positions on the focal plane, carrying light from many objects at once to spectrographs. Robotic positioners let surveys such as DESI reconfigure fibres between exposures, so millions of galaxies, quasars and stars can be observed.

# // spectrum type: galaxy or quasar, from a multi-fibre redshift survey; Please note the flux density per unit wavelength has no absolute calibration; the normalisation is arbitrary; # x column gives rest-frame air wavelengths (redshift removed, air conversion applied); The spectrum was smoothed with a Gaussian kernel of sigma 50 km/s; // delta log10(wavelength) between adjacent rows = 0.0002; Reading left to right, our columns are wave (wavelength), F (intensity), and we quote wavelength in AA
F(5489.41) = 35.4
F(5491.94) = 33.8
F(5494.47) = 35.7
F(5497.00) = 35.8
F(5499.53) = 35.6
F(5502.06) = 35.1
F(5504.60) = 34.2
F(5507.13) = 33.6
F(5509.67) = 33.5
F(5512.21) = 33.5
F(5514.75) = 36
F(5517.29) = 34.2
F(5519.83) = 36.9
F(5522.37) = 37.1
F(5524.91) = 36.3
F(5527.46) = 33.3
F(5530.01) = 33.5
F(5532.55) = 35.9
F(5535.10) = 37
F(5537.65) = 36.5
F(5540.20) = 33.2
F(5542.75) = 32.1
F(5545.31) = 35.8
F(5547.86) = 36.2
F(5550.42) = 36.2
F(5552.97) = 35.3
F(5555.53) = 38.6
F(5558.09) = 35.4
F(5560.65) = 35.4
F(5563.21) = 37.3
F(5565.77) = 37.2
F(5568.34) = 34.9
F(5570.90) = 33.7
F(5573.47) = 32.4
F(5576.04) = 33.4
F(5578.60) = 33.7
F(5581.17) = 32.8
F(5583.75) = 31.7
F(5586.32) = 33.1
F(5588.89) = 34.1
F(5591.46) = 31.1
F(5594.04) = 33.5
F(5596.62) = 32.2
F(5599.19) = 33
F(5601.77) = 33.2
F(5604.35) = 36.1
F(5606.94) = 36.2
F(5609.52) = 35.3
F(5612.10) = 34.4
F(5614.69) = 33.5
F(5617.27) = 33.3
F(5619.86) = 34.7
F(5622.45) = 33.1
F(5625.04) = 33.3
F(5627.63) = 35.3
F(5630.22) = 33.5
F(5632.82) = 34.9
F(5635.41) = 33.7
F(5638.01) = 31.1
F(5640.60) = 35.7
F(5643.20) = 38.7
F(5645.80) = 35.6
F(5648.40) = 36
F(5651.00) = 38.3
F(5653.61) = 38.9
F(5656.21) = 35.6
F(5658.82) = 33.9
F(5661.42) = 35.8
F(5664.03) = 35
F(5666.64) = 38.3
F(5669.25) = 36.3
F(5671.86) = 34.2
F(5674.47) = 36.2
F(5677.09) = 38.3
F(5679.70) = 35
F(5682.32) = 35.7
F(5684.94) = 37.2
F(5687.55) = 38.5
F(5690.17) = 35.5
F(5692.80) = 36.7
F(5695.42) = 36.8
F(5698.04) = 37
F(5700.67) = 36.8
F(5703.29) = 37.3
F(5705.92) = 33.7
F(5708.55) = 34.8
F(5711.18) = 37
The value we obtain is 2.00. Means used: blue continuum 35.2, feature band 32.8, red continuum 36.4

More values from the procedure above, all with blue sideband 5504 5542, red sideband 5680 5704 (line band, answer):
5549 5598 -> 1.62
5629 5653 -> 0.54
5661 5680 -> 0.16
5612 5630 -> 1.05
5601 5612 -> 0.19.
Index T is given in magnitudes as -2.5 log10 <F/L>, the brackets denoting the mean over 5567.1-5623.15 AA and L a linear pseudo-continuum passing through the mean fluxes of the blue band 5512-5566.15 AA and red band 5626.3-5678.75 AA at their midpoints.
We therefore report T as 0.06 mag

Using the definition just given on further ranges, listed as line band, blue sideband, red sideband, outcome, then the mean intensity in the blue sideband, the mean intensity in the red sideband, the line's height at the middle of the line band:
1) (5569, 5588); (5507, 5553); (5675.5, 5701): 0.08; 35.1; 36.7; 35.6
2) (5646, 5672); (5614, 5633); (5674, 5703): -0.03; 33.9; 36.7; 35.5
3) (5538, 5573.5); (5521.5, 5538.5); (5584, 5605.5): -0.02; 35.6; 33.2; 34.6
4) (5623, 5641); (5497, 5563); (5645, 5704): 0.07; 35.3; 36.5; 36.1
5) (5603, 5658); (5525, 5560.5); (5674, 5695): 0.03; 35.3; 36.7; 36.2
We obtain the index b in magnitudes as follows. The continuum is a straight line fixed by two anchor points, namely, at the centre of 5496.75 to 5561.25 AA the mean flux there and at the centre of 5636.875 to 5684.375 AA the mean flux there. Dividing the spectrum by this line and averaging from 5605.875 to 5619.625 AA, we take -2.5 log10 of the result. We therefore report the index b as 0.04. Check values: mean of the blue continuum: 35.2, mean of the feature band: 34.5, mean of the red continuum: 36.1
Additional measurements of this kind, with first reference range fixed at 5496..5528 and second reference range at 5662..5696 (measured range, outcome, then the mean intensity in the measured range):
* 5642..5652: -0.03 mag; 37.1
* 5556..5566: -0.03 mag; 36.4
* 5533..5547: 0.01 mag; 35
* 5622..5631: 0.06 mag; 33.9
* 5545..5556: -0.03 mag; 36.3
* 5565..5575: 0.04 mag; 34.4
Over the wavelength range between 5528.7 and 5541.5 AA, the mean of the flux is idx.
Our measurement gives 35.2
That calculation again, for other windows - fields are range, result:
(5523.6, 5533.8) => 34.8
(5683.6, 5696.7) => 36.9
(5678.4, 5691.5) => 36.4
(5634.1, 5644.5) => 34.8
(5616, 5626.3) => 33.6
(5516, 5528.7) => 35.6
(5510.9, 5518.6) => 34.6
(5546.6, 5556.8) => 36.6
